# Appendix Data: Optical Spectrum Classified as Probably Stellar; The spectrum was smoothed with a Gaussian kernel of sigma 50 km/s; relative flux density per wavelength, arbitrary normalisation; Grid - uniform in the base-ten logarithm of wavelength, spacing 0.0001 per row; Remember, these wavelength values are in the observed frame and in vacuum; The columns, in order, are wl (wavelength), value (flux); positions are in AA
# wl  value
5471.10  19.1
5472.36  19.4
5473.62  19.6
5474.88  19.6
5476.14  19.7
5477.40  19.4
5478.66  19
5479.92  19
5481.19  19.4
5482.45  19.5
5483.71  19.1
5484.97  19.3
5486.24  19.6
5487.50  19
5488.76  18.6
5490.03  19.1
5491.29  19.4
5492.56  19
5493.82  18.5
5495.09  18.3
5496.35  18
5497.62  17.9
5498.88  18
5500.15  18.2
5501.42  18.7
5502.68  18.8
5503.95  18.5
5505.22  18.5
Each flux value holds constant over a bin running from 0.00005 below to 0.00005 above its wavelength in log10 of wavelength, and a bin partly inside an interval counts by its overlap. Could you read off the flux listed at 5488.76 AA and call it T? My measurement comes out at 18.6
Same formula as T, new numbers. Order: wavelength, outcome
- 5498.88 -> 18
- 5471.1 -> 19.1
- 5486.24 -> 19.6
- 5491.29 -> 19.4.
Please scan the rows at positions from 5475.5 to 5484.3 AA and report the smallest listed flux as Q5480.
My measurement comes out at 19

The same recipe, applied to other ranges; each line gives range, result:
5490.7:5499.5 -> 17.9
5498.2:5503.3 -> 18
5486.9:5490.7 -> 18.6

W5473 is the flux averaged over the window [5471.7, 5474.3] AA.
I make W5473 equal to 19.5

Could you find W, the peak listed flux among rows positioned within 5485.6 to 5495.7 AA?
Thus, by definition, 19.6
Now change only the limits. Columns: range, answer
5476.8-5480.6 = 19.4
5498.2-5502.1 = 18.7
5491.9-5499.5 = 19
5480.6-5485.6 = 19.5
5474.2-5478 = 19.7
